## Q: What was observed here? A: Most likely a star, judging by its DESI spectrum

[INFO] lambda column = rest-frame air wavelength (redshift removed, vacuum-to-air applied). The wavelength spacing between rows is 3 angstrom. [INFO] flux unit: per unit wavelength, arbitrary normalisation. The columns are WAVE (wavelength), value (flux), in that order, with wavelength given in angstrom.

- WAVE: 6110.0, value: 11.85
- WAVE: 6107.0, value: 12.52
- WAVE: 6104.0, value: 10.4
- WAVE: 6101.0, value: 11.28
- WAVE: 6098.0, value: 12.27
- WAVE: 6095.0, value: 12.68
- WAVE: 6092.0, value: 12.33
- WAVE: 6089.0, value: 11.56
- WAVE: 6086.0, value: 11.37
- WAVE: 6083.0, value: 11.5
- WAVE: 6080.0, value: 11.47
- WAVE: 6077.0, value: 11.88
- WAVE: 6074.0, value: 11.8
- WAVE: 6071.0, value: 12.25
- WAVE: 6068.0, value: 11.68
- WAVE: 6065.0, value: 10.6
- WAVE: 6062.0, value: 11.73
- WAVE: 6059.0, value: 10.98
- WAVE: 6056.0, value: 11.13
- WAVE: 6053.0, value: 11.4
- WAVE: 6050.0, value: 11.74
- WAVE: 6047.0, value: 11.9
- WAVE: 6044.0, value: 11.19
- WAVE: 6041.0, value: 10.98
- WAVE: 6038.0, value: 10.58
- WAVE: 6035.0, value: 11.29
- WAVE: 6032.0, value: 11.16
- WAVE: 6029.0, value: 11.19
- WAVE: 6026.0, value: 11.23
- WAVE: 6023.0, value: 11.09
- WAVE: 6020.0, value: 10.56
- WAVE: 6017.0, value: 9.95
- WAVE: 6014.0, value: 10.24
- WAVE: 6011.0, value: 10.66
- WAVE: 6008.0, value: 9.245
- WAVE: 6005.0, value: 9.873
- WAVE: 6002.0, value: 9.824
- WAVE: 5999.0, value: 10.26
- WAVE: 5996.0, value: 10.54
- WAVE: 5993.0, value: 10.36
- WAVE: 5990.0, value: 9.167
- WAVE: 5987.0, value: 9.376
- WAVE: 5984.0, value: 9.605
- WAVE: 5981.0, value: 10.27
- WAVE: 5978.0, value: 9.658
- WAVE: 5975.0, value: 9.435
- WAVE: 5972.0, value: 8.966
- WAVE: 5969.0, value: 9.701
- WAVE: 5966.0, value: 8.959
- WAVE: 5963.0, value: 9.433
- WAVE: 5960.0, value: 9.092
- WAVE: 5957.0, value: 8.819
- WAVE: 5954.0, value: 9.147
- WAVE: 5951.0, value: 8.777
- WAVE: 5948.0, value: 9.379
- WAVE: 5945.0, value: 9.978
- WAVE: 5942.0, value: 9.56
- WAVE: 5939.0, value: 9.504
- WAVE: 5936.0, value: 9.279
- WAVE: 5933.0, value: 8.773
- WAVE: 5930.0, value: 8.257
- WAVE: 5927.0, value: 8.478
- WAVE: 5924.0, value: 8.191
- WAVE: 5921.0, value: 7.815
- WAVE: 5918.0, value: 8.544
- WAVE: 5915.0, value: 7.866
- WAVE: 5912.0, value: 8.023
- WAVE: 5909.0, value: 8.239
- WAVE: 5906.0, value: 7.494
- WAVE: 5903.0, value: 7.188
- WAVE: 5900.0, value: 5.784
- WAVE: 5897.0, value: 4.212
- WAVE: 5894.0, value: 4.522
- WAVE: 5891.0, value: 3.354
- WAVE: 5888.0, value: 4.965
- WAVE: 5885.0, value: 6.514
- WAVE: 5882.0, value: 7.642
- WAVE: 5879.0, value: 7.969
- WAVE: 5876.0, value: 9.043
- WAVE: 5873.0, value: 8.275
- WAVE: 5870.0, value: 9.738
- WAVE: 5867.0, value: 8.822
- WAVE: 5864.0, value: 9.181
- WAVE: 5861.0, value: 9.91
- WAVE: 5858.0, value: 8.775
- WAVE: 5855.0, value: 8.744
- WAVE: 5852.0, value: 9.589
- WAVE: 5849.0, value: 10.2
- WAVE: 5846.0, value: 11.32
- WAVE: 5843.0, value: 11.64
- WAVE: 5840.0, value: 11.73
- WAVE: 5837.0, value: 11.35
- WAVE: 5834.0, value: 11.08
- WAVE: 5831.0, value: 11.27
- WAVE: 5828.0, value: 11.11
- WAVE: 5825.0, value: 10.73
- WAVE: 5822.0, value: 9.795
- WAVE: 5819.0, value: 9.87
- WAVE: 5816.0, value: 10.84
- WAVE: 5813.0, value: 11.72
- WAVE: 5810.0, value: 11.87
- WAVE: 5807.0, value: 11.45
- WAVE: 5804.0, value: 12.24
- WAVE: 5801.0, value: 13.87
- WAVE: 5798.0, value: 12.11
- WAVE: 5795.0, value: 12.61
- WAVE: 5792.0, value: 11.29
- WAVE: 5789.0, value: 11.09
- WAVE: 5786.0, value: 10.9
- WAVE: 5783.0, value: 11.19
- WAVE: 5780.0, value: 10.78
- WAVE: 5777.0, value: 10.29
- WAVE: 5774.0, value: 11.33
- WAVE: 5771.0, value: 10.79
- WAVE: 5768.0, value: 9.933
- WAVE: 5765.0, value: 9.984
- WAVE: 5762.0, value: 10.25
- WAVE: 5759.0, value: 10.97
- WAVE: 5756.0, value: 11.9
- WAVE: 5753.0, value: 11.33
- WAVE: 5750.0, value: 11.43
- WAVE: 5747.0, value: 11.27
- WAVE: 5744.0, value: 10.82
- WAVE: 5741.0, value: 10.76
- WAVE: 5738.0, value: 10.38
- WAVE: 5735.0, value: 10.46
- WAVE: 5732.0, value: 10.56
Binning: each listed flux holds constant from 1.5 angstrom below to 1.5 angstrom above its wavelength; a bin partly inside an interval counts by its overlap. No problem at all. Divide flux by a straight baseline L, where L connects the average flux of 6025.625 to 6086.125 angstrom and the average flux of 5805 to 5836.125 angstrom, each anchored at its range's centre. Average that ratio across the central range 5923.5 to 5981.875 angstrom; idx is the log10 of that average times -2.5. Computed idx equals 0.217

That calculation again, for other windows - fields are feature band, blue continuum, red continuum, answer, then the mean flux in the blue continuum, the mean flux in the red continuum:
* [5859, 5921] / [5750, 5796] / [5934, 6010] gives 0.34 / 11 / 9.53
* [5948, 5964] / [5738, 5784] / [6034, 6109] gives 0.24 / 10.8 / 11.5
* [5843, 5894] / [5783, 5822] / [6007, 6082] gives 0.34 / 11.6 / 11.1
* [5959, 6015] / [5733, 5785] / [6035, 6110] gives 0.17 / 10.8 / 11.6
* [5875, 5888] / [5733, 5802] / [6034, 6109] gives 0.45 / 11.1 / 11.5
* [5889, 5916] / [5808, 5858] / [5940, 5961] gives 0.49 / 10.7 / 9.26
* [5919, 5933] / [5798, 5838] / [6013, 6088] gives 0.34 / 11.4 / 11.2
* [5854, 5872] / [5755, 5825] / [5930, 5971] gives 0.12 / 11.2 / 9.22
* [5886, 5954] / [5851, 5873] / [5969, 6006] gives 0.23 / 9.18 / 9.77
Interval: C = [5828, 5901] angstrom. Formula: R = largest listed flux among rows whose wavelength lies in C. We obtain 11.73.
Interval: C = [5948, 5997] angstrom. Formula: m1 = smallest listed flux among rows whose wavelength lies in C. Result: 8.777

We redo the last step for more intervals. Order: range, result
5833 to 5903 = 3.354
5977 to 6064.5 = 9.167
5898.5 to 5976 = 5.784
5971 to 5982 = 8.966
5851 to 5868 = 8.744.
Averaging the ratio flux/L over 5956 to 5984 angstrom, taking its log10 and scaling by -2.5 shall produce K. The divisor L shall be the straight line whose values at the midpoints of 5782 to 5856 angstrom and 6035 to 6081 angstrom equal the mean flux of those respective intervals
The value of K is 0.20 mag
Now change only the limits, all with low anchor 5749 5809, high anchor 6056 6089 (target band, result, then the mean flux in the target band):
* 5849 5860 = 0.224 mag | 9.23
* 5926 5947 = 0.241 mag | 9.14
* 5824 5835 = 0.026 mag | 11.1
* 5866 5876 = 0.257 mag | 8.97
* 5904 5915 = 0.400 mag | 7.88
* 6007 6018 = 0.142 mag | 10.1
